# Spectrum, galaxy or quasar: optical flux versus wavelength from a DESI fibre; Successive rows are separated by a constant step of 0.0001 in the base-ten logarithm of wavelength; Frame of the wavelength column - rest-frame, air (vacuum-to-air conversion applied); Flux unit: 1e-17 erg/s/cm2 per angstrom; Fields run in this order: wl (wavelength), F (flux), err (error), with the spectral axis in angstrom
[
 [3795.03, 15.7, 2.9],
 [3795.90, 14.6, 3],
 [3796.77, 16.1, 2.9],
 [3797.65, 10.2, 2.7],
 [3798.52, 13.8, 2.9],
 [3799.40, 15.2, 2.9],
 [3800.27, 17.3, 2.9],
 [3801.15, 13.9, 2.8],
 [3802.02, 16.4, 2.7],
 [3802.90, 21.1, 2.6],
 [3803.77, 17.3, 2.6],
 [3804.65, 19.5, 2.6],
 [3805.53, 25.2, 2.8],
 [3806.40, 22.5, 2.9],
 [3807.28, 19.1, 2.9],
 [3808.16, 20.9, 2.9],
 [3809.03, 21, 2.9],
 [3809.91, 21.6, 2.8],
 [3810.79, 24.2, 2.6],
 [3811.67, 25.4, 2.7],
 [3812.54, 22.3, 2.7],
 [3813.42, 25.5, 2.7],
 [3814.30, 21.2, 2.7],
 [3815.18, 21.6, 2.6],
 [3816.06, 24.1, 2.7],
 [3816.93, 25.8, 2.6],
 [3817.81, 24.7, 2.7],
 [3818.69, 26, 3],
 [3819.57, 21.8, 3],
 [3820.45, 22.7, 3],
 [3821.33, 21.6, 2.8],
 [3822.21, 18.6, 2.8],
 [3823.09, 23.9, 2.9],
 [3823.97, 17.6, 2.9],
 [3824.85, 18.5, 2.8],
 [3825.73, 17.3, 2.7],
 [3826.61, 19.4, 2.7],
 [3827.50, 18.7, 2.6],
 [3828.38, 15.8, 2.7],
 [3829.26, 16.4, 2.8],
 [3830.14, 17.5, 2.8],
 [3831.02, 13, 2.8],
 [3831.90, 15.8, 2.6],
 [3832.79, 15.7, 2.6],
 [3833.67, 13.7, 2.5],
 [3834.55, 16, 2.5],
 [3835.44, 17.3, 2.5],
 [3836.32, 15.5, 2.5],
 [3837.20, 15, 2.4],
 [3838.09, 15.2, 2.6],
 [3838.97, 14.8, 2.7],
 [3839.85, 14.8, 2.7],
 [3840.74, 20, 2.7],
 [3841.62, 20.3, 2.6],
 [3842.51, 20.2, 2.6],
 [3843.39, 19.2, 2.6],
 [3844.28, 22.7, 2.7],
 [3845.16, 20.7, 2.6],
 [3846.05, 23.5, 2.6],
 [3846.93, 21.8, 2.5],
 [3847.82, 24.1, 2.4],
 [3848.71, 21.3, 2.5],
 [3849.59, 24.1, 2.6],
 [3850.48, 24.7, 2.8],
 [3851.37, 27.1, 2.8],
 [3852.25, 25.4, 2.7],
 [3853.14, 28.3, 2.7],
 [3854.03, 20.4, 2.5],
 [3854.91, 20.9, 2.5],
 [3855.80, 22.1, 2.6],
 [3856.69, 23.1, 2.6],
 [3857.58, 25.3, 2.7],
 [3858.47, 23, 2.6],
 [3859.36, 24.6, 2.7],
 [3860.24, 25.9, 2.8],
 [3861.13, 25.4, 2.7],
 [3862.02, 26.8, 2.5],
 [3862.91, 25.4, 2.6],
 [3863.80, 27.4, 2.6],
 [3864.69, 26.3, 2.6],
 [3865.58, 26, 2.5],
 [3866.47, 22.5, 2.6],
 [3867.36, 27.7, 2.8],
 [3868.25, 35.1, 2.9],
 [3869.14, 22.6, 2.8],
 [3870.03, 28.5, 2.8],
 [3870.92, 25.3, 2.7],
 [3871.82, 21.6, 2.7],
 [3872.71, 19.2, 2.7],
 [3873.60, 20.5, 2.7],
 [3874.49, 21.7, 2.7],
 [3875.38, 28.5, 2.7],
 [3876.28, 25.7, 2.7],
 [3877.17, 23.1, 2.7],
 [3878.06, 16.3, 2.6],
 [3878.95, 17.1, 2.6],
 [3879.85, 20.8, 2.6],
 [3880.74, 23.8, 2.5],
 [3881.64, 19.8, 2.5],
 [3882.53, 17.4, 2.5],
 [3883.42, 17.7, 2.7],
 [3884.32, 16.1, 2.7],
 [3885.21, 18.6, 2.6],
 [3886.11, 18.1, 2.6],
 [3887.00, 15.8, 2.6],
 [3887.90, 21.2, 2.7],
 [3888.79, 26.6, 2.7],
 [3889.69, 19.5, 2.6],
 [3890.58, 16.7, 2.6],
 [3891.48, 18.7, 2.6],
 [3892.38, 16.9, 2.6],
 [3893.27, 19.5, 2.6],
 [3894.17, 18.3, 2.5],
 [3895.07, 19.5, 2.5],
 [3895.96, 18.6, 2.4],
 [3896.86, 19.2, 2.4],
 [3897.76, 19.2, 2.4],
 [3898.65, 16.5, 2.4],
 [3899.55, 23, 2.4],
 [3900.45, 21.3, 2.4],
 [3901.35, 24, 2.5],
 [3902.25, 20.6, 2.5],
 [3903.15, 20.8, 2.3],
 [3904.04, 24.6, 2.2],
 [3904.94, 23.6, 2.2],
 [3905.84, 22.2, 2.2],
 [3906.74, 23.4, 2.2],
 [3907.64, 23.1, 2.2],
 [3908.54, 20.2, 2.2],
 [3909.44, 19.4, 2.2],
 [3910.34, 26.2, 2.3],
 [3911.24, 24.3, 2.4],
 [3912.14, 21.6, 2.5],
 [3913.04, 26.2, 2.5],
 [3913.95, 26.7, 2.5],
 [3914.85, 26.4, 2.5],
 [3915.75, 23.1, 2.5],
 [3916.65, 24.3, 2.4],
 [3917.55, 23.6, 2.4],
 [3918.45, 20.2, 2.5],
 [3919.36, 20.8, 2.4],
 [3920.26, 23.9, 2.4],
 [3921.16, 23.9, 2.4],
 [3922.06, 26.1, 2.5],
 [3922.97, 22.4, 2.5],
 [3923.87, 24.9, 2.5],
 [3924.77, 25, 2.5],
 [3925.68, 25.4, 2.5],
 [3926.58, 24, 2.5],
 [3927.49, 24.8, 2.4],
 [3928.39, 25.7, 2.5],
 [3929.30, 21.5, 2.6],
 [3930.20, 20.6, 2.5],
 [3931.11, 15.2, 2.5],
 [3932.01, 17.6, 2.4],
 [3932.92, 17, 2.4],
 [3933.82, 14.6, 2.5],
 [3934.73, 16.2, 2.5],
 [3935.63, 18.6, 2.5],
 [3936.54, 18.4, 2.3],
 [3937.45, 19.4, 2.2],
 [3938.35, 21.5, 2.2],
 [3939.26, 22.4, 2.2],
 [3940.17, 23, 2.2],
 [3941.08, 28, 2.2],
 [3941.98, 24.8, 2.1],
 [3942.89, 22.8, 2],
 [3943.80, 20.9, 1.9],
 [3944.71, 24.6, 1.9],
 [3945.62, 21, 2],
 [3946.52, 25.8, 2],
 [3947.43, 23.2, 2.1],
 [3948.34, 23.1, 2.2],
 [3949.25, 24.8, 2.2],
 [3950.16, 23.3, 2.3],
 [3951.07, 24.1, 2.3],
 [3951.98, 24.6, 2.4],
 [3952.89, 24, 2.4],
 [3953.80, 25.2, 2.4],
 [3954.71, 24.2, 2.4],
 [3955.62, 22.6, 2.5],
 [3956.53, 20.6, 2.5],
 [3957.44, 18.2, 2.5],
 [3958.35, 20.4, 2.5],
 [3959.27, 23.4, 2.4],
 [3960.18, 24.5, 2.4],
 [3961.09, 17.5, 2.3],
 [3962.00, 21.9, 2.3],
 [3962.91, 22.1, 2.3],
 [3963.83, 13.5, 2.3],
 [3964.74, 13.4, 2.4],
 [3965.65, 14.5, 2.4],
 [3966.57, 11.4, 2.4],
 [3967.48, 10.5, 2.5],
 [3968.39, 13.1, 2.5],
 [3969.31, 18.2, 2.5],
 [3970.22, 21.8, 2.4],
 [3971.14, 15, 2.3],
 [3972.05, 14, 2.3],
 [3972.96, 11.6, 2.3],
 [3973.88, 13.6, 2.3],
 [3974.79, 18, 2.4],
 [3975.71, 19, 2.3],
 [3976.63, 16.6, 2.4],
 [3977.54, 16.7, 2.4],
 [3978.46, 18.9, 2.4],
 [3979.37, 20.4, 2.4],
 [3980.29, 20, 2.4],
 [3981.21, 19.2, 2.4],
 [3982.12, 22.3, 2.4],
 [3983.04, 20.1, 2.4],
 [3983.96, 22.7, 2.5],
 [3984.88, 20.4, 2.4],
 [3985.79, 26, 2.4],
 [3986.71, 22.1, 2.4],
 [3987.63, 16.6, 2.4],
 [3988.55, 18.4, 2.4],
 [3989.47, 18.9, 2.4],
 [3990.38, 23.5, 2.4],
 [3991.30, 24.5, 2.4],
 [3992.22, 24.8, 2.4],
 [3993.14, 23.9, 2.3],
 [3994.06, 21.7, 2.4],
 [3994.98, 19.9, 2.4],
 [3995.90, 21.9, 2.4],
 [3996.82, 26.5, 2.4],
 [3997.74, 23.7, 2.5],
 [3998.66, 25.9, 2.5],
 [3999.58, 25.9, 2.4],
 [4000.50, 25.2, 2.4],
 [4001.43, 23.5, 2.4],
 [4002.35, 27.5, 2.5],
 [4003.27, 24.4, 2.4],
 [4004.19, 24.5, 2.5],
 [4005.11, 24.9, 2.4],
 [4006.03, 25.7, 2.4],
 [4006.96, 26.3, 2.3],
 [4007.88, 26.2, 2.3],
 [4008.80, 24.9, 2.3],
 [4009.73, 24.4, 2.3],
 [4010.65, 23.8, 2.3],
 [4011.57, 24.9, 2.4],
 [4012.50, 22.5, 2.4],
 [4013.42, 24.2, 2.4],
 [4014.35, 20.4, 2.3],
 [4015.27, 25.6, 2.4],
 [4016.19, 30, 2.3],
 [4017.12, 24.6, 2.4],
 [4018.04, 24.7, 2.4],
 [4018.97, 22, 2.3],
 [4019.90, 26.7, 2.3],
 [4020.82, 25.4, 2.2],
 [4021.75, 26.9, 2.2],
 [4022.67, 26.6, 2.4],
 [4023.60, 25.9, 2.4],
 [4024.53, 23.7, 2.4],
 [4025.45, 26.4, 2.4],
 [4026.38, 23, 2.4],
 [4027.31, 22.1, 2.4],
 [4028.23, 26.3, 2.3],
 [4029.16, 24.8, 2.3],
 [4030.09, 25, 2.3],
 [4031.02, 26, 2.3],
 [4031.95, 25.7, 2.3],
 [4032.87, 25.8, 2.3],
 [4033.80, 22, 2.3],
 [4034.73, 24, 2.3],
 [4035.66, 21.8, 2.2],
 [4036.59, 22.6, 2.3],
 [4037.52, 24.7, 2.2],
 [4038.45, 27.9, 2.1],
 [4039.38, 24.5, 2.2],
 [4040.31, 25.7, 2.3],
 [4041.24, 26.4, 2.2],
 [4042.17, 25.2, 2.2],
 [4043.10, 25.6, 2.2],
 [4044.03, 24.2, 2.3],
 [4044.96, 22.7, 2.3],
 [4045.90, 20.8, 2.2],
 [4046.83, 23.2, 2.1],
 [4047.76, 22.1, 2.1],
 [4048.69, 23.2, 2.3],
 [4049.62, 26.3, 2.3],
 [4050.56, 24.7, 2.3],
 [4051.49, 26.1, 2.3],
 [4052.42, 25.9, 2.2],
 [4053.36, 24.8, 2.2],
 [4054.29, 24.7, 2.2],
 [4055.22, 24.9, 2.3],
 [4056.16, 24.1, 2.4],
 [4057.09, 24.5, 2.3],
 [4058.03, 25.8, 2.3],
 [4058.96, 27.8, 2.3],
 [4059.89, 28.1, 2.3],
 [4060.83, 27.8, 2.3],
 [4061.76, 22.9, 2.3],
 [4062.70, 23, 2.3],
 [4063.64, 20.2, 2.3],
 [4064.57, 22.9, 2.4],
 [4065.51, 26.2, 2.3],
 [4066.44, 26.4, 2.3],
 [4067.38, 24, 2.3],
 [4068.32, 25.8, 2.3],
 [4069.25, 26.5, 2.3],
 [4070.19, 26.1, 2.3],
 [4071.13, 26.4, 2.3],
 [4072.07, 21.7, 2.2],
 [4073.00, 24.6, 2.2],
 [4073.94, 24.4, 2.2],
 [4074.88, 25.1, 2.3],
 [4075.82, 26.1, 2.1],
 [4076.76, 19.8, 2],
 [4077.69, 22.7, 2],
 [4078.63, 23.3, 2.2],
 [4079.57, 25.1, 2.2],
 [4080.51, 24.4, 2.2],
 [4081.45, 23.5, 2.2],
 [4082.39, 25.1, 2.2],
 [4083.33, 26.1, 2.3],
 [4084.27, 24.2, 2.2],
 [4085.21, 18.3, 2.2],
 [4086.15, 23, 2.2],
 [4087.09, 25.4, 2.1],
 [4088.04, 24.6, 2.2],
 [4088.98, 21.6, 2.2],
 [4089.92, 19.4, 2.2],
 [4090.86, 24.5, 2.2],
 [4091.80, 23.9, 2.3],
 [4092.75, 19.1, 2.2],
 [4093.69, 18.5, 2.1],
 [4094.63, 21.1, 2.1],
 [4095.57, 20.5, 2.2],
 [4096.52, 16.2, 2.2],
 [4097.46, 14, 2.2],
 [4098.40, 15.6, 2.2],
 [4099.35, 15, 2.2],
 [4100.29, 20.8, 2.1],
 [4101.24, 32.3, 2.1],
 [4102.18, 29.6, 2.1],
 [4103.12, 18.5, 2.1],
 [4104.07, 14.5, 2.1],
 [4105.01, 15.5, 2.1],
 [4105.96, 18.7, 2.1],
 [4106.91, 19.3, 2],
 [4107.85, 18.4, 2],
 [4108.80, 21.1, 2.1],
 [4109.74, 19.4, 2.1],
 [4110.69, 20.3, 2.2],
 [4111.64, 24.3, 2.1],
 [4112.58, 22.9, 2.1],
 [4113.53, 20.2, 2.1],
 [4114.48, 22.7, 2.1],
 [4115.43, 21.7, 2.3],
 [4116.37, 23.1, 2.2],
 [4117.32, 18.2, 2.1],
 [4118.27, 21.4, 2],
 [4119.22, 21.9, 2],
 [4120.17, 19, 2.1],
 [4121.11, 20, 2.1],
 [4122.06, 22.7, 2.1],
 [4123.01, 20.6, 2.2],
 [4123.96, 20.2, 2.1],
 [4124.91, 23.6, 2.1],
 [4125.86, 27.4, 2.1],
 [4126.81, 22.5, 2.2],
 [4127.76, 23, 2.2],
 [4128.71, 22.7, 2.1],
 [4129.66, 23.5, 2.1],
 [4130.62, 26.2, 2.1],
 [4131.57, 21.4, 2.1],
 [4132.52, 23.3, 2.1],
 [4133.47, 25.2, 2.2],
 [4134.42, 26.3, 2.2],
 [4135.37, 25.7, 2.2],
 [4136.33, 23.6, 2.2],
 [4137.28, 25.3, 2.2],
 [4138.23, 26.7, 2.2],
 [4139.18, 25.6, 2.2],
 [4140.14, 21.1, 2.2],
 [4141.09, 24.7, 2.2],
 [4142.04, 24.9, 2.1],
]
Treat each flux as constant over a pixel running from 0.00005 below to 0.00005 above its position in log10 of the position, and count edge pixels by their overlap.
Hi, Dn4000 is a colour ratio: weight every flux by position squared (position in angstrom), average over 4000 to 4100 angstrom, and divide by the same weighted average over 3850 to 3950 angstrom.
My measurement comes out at 1.2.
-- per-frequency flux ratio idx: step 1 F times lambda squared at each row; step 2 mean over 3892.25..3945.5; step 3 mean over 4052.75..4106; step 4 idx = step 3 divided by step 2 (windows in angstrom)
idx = 1.1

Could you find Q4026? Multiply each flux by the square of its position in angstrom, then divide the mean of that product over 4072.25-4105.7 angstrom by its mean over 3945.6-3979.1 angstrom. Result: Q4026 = 1.21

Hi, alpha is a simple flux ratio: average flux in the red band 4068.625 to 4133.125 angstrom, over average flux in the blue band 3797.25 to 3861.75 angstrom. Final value 1.08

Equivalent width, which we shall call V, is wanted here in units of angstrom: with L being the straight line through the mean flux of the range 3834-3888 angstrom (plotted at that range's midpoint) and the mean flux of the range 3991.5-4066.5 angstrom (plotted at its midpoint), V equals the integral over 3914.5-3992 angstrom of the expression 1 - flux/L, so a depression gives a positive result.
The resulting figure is 8.9 angstrom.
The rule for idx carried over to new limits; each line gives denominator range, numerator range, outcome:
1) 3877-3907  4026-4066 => 1.33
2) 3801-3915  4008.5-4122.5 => 1.21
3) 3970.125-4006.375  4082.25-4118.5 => 1.04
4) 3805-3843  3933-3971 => 1.11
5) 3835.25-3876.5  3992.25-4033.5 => 1.17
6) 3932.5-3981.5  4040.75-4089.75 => 1.30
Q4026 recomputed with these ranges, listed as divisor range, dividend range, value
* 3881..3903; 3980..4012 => 1.27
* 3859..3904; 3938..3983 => 0.96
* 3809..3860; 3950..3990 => 0.99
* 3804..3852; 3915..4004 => 1.11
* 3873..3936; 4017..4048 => 1.23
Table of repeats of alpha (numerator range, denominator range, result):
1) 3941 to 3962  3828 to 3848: 1.30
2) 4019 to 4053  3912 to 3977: 1.18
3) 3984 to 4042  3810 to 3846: 1.24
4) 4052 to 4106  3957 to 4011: 1.12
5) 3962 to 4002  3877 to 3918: 0.94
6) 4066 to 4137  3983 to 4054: 0.92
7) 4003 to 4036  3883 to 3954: 1.14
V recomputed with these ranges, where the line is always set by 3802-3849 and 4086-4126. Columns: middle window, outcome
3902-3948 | -4.9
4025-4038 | -2.3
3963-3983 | 3.9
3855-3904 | -4.5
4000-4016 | -3.3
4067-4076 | -1.9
